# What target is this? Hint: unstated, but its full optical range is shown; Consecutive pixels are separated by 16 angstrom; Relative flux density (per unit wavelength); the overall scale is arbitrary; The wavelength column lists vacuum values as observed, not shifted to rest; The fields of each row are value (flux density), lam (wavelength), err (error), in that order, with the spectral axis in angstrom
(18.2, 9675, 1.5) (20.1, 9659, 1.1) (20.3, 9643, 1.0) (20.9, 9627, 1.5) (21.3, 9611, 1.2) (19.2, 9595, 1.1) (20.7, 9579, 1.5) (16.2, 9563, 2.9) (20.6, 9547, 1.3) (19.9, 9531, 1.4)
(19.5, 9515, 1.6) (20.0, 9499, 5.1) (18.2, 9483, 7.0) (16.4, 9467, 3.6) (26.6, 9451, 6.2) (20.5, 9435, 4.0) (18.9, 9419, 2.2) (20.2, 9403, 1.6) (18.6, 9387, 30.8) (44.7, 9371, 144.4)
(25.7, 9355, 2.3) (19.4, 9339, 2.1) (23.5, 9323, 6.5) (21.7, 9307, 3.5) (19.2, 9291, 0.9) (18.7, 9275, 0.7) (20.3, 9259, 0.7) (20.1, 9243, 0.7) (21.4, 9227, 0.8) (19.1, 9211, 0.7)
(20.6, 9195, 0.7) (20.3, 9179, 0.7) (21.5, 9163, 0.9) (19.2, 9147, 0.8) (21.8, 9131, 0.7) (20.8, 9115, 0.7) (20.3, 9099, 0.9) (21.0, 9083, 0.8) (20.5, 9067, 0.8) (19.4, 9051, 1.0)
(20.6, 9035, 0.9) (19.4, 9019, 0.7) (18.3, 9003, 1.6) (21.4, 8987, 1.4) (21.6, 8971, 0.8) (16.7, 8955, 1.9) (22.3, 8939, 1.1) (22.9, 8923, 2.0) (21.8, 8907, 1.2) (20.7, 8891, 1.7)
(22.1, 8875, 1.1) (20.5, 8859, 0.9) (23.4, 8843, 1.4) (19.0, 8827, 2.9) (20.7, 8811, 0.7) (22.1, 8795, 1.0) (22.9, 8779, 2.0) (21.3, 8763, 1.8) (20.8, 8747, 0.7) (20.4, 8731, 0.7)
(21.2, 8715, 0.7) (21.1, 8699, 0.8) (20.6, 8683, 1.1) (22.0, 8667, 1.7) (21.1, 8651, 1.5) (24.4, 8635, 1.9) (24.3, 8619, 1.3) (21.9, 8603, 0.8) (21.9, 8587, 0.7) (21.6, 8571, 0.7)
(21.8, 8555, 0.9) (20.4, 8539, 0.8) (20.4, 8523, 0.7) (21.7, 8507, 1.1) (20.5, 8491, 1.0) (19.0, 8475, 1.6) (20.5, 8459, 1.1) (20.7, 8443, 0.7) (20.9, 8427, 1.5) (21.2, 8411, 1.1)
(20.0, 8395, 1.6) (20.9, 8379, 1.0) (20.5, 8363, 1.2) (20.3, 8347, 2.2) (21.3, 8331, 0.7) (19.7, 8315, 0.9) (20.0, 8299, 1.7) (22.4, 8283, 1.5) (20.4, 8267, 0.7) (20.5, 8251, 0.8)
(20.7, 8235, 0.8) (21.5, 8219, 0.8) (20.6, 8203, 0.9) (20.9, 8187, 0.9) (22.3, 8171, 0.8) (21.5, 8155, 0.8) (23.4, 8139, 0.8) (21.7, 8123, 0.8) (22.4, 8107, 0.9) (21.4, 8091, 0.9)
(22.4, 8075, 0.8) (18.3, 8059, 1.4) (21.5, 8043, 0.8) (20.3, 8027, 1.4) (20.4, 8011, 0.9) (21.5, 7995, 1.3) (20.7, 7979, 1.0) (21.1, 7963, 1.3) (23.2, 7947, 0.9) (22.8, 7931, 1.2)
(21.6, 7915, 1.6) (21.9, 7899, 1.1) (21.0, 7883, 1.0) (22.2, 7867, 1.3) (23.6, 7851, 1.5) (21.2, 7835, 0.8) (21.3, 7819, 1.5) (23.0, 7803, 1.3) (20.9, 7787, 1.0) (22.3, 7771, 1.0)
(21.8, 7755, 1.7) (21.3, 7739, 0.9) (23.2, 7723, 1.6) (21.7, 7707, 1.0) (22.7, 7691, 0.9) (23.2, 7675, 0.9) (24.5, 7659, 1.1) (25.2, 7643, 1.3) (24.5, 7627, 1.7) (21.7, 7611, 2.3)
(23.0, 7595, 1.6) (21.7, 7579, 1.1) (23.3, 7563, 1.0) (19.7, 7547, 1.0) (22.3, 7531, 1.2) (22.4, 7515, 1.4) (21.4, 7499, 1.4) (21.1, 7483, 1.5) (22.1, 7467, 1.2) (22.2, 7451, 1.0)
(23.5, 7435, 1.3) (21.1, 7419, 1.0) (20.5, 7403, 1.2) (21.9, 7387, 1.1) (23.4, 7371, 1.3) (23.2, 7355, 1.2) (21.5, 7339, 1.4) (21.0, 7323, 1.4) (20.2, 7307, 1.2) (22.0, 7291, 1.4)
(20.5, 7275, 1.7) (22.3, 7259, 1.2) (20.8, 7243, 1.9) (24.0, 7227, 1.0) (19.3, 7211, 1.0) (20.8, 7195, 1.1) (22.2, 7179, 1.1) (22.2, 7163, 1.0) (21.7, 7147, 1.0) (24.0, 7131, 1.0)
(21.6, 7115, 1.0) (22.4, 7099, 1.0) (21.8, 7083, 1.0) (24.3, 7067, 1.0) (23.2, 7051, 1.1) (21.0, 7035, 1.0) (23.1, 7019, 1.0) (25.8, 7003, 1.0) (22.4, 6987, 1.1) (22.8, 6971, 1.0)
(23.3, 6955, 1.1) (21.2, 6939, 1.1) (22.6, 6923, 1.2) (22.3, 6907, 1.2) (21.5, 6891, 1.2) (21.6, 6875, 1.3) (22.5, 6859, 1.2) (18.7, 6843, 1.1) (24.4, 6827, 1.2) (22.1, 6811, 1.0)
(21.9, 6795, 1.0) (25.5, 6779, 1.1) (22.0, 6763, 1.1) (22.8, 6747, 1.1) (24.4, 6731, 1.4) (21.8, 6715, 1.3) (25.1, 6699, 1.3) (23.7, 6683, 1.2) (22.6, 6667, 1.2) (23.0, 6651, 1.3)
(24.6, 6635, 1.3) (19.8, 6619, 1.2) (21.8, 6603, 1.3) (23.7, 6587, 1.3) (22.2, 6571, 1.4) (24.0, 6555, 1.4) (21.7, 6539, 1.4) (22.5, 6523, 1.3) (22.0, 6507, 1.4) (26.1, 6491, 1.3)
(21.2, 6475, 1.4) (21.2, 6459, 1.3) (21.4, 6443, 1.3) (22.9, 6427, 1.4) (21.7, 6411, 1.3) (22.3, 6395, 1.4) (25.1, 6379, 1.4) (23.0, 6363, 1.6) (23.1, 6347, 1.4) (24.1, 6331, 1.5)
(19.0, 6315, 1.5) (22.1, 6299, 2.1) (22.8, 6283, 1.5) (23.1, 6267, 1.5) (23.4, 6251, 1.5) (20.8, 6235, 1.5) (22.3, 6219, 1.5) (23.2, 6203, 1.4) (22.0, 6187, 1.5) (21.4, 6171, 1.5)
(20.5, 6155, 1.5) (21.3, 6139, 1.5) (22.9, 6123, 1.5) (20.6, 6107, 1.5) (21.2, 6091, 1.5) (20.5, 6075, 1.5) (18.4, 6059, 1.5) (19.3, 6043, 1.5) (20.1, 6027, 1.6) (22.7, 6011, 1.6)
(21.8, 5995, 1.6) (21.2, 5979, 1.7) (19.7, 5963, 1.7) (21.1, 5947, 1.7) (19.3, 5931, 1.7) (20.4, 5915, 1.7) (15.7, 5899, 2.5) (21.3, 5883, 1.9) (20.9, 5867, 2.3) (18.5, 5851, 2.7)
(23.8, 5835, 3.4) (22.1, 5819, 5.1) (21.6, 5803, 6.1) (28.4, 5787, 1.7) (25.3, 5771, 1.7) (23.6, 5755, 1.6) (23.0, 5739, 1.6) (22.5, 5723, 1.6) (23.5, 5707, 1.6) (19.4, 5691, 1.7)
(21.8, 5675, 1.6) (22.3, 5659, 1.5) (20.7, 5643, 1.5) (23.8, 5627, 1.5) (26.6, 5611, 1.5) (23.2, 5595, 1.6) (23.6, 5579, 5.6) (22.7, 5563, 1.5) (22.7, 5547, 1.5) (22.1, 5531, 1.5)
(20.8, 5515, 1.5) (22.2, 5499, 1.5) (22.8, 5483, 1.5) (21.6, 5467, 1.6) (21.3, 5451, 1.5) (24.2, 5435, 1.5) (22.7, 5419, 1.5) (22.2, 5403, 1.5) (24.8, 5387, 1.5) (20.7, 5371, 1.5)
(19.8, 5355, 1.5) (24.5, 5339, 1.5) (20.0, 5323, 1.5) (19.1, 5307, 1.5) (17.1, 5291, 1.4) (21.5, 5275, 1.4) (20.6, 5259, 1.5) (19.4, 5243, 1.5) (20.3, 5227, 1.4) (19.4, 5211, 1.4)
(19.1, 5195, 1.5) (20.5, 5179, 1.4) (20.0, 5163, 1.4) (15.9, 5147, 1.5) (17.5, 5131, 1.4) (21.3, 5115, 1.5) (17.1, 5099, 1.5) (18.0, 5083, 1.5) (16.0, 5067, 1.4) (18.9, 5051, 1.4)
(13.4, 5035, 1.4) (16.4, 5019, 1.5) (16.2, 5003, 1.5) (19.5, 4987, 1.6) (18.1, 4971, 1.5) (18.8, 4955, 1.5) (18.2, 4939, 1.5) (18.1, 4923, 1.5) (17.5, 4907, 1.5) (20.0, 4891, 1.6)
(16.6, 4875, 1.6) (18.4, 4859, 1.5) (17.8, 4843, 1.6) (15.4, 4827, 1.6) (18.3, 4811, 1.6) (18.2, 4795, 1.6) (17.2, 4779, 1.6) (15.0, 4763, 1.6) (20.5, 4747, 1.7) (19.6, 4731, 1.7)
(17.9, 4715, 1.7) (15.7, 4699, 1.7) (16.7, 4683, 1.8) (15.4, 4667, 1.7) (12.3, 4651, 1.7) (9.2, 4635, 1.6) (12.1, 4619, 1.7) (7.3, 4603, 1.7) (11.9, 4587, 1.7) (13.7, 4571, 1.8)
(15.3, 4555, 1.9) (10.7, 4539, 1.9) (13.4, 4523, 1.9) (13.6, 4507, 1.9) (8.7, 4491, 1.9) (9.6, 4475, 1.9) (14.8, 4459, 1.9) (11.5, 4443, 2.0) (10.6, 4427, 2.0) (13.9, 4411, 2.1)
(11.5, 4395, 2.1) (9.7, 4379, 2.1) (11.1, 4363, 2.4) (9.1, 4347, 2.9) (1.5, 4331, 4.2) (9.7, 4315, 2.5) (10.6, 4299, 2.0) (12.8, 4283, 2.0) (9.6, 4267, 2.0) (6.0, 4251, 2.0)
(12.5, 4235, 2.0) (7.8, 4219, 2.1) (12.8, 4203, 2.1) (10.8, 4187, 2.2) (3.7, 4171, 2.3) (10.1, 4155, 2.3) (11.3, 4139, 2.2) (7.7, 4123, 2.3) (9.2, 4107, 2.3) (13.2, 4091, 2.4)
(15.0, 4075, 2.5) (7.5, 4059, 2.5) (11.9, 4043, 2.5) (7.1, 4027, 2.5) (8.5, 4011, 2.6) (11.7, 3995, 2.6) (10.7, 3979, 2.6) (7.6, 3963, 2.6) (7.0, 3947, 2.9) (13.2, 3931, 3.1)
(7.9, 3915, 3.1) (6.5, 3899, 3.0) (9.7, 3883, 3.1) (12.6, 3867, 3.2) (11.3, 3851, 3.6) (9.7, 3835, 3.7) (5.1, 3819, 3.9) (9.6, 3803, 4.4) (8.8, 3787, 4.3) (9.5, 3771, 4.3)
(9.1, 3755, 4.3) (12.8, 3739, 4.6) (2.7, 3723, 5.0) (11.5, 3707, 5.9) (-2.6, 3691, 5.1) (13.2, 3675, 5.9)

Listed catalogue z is 0.17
